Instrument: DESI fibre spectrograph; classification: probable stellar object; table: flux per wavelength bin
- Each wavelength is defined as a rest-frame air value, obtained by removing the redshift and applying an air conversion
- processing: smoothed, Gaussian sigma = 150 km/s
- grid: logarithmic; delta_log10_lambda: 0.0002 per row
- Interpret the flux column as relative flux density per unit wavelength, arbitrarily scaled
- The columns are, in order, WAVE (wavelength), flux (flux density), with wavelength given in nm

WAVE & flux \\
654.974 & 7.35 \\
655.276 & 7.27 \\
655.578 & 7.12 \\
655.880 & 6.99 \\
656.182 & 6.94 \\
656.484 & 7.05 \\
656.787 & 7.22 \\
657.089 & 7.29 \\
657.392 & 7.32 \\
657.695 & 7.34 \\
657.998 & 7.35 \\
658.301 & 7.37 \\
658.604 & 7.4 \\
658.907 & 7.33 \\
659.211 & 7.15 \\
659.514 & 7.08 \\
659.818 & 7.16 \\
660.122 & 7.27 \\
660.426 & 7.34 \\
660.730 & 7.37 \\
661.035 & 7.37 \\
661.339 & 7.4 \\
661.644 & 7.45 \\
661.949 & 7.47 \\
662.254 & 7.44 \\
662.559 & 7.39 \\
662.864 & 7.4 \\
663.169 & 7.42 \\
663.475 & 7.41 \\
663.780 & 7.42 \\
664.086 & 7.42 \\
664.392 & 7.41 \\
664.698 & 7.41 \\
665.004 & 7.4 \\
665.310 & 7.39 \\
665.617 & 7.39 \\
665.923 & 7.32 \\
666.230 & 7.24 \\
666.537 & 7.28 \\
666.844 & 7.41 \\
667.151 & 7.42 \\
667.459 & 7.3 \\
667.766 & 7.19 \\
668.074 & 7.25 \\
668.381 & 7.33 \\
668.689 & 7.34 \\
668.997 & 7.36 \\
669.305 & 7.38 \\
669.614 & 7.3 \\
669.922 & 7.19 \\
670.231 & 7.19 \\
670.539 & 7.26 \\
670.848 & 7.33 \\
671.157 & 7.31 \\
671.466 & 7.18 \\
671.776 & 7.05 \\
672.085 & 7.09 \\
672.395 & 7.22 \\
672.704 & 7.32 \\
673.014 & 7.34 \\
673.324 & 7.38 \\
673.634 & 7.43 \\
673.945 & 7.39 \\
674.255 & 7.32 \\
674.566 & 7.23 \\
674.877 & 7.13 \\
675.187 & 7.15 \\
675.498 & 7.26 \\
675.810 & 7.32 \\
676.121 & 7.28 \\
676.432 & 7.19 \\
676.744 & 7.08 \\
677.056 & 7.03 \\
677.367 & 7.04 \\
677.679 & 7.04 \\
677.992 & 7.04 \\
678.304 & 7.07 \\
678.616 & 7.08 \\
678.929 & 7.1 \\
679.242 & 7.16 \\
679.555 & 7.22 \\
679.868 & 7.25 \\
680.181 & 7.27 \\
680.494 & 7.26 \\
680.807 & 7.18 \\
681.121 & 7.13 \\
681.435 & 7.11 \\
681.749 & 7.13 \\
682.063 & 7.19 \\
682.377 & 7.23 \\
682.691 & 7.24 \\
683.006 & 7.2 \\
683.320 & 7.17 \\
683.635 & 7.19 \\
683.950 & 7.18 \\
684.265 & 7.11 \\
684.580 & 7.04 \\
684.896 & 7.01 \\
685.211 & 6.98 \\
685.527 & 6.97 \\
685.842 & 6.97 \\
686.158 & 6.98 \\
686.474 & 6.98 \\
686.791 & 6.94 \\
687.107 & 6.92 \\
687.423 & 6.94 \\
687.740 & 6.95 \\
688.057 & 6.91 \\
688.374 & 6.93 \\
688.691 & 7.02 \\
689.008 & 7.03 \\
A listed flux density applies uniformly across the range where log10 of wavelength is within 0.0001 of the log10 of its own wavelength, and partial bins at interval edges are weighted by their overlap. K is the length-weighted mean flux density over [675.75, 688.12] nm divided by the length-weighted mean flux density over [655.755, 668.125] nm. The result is 1.0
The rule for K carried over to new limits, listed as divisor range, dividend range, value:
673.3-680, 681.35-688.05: 0.98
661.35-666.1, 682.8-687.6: 0.95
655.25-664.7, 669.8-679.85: 0.99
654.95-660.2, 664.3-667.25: 1.02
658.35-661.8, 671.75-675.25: 0.99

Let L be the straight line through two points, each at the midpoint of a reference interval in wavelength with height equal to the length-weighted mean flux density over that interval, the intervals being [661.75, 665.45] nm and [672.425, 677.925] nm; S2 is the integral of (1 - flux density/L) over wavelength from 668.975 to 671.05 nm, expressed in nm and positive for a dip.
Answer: 0.01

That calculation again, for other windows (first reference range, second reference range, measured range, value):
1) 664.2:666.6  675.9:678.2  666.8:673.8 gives -0.03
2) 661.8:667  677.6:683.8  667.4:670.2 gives 0.02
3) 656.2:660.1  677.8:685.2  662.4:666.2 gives -0.09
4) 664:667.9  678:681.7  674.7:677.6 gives 0.02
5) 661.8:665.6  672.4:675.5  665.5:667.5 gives 0.01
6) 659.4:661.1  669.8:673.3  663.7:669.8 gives -0.09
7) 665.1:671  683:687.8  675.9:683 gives -0.03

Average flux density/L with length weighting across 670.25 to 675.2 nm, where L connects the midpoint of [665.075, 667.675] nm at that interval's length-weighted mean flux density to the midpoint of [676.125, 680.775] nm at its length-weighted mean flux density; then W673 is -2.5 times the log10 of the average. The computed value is 0.00 mag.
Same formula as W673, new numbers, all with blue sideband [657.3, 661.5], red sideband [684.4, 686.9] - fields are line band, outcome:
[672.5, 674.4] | -0.03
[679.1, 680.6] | -0.03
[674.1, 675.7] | -0.02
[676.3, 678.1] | 0.00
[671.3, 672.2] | 0.01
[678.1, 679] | 0.00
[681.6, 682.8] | -0.03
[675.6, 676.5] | -0.03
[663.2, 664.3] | -0.02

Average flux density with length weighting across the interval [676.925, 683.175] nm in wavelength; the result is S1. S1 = 7.15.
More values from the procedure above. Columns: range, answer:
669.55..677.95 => 7.22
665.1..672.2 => 7.28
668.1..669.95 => 7.32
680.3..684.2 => 7.18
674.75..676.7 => 7.22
